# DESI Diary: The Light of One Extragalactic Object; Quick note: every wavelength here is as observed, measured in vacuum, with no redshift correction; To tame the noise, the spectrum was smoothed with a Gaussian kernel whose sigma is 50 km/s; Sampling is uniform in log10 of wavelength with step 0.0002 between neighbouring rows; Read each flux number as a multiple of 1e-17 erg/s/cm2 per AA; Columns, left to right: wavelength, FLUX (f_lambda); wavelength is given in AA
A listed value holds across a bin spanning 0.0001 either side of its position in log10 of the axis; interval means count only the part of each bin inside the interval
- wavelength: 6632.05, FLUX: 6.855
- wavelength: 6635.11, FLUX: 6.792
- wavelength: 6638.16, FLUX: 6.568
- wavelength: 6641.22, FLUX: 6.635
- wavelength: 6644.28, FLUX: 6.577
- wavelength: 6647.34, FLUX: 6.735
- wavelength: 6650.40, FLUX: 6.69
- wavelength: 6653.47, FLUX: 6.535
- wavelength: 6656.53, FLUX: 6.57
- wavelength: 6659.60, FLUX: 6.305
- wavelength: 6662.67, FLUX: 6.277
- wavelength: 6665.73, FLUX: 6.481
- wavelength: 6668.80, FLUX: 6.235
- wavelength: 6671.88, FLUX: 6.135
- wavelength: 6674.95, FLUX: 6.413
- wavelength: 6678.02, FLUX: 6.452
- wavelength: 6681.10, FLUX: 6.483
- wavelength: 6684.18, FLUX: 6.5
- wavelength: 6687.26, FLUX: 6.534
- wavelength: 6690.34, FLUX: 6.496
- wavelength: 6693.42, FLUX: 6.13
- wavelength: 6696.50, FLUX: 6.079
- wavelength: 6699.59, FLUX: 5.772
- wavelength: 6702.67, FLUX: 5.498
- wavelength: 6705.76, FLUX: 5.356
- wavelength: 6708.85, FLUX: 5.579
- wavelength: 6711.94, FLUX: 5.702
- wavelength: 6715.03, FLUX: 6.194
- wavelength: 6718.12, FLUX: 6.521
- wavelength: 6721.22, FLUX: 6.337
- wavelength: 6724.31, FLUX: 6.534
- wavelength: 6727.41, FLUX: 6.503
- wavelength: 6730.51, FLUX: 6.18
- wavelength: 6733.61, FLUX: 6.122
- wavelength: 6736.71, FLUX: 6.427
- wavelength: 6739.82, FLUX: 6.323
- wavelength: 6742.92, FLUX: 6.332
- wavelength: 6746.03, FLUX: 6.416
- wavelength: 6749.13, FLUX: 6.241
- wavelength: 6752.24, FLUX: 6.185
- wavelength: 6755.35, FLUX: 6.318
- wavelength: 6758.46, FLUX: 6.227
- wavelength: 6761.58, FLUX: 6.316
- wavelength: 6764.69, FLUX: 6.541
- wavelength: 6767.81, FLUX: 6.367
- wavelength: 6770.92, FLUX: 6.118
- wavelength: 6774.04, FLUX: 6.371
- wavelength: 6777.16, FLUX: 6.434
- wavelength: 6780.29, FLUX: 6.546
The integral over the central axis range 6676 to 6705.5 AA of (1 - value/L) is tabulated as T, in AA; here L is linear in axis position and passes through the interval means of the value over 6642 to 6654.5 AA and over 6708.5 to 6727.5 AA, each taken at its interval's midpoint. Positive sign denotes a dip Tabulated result 0.9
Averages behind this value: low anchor 6.64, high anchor 6.21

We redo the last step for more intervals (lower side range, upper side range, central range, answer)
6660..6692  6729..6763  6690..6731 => 1.9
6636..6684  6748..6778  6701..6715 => 1.7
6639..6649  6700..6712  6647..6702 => -2.4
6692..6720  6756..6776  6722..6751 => -1.1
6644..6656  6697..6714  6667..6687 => -0.8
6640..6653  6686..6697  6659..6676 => 0.5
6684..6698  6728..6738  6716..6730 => -0.4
